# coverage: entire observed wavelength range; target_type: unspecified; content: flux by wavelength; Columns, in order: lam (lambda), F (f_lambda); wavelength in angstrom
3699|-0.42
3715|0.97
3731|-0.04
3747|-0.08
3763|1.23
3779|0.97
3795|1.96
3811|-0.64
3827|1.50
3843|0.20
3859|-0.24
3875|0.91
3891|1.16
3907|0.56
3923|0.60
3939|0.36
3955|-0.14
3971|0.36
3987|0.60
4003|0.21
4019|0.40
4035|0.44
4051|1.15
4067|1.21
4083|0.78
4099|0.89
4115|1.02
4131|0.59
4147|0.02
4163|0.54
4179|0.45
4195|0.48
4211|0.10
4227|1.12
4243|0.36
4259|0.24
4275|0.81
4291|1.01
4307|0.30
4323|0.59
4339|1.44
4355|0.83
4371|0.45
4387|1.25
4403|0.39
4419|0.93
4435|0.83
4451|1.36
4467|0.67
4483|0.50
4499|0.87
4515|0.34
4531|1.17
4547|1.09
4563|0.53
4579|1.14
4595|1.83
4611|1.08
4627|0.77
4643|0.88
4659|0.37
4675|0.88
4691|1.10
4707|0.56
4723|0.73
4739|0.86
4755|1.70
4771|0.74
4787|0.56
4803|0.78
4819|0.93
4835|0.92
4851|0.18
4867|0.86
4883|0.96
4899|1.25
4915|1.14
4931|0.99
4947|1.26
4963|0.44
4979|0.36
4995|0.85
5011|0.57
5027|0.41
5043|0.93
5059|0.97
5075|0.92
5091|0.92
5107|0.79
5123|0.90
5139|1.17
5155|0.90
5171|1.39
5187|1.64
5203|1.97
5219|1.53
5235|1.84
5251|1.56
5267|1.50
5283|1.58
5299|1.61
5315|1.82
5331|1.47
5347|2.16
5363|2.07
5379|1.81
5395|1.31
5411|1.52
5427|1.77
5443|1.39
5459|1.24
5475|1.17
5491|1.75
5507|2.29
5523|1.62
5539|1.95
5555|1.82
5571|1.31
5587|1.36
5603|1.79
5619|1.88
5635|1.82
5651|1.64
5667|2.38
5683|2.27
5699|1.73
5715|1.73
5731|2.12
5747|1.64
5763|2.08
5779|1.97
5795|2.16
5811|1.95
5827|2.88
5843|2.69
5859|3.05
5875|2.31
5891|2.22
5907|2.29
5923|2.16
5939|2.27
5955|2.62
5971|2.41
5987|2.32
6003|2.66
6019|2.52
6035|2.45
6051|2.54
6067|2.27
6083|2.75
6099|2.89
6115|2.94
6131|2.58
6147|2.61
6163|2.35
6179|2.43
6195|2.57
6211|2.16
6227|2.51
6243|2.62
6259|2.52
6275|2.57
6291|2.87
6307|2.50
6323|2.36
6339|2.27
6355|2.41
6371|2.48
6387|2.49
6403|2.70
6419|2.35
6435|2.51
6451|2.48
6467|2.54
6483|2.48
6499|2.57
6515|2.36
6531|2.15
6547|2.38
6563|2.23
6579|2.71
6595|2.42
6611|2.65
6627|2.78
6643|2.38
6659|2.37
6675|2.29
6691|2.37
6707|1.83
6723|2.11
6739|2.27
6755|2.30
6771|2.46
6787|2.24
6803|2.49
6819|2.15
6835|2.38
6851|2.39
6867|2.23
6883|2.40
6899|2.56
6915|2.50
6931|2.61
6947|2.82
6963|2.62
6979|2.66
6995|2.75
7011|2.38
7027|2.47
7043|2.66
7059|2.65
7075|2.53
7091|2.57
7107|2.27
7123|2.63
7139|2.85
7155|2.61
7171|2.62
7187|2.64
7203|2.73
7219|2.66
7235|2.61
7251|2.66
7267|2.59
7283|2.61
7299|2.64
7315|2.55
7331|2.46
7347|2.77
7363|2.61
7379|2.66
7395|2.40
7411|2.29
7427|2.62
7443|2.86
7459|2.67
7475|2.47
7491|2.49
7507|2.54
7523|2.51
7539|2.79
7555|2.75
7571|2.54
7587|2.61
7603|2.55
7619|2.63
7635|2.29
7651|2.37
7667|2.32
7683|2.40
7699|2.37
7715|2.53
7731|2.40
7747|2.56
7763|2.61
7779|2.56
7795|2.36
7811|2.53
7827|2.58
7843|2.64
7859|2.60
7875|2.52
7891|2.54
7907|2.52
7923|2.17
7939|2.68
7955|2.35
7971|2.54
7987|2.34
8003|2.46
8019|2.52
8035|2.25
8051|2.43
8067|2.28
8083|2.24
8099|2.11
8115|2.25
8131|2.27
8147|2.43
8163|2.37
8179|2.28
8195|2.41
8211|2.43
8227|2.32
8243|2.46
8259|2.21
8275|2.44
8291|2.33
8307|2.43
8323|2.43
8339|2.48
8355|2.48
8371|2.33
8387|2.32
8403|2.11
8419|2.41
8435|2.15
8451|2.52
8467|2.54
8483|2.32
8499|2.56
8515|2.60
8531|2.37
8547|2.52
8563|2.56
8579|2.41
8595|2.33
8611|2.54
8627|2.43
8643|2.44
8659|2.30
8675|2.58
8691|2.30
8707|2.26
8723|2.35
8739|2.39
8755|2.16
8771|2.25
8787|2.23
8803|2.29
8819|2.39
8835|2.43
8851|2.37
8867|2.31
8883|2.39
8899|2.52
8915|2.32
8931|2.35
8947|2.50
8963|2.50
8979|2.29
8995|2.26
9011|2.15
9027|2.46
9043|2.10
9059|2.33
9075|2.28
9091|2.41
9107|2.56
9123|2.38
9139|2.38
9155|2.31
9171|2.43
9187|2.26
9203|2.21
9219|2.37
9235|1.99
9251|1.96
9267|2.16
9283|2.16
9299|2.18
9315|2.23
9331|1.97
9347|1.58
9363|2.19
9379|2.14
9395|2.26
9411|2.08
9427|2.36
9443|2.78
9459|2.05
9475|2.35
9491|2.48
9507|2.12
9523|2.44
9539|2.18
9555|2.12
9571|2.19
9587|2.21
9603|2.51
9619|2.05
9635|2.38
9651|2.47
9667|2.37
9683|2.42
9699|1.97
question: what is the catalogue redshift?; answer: 0.298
